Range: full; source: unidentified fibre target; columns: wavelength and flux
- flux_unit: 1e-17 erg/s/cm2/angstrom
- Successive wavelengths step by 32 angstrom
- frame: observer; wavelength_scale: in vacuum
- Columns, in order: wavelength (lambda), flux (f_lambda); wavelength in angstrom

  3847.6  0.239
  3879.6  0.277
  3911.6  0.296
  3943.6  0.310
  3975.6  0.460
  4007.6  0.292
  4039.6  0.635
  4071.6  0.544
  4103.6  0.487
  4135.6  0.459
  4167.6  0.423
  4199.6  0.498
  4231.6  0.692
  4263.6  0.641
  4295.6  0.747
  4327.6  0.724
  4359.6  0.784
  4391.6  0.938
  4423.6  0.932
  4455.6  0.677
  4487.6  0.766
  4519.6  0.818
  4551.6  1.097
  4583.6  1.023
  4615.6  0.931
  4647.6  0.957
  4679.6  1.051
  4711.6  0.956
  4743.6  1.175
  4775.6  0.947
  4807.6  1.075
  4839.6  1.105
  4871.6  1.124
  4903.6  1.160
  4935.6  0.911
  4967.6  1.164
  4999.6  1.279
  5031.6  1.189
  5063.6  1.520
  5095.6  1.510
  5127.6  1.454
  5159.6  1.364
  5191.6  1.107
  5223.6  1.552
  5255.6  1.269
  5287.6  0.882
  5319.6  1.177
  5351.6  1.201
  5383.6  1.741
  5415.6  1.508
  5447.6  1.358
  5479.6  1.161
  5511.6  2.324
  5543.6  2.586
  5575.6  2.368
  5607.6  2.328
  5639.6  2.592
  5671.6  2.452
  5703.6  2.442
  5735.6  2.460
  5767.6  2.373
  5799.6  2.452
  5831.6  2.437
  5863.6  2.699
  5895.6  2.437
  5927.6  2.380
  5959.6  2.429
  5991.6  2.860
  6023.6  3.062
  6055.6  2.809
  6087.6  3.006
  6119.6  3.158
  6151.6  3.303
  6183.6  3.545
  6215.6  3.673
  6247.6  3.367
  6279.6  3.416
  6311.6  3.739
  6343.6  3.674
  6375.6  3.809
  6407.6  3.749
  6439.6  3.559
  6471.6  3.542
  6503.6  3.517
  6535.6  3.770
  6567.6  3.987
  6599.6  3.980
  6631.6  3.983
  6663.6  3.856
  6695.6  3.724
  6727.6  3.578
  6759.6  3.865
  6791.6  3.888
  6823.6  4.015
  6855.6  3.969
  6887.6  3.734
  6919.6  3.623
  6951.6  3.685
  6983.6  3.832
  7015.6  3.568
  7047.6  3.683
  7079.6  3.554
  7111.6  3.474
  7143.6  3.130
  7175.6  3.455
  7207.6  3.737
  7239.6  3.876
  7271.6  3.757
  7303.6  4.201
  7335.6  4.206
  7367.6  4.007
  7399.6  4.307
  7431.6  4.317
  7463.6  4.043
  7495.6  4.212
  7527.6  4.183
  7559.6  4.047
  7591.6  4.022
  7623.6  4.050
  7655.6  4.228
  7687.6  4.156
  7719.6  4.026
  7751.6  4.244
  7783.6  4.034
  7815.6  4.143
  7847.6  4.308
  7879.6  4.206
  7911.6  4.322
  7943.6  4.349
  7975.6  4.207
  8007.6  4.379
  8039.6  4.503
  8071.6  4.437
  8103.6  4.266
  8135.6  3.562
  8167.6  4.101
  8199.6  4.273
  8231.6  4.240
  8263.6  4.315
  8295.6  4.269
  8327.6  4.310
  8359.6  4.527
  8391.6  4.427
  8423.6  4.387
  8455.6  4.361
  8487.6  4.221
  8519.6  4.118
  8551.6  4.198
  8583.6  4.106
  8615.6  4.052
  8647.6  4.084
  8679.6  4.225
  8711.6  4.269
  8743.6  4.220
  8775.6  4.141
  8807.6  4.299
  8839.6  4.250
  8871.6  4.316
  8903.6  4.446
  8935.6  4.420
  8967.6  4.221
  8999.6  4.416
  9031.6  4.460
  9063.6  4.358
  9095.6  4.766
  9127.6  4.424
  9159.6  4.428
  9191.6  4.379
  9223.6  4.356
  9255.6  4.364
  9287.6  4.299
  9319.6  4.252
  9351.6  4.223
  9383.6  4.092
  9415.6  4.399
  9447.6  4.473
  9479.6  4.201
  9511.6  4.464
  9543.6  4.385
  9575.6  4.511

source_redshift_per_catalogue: 0.38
